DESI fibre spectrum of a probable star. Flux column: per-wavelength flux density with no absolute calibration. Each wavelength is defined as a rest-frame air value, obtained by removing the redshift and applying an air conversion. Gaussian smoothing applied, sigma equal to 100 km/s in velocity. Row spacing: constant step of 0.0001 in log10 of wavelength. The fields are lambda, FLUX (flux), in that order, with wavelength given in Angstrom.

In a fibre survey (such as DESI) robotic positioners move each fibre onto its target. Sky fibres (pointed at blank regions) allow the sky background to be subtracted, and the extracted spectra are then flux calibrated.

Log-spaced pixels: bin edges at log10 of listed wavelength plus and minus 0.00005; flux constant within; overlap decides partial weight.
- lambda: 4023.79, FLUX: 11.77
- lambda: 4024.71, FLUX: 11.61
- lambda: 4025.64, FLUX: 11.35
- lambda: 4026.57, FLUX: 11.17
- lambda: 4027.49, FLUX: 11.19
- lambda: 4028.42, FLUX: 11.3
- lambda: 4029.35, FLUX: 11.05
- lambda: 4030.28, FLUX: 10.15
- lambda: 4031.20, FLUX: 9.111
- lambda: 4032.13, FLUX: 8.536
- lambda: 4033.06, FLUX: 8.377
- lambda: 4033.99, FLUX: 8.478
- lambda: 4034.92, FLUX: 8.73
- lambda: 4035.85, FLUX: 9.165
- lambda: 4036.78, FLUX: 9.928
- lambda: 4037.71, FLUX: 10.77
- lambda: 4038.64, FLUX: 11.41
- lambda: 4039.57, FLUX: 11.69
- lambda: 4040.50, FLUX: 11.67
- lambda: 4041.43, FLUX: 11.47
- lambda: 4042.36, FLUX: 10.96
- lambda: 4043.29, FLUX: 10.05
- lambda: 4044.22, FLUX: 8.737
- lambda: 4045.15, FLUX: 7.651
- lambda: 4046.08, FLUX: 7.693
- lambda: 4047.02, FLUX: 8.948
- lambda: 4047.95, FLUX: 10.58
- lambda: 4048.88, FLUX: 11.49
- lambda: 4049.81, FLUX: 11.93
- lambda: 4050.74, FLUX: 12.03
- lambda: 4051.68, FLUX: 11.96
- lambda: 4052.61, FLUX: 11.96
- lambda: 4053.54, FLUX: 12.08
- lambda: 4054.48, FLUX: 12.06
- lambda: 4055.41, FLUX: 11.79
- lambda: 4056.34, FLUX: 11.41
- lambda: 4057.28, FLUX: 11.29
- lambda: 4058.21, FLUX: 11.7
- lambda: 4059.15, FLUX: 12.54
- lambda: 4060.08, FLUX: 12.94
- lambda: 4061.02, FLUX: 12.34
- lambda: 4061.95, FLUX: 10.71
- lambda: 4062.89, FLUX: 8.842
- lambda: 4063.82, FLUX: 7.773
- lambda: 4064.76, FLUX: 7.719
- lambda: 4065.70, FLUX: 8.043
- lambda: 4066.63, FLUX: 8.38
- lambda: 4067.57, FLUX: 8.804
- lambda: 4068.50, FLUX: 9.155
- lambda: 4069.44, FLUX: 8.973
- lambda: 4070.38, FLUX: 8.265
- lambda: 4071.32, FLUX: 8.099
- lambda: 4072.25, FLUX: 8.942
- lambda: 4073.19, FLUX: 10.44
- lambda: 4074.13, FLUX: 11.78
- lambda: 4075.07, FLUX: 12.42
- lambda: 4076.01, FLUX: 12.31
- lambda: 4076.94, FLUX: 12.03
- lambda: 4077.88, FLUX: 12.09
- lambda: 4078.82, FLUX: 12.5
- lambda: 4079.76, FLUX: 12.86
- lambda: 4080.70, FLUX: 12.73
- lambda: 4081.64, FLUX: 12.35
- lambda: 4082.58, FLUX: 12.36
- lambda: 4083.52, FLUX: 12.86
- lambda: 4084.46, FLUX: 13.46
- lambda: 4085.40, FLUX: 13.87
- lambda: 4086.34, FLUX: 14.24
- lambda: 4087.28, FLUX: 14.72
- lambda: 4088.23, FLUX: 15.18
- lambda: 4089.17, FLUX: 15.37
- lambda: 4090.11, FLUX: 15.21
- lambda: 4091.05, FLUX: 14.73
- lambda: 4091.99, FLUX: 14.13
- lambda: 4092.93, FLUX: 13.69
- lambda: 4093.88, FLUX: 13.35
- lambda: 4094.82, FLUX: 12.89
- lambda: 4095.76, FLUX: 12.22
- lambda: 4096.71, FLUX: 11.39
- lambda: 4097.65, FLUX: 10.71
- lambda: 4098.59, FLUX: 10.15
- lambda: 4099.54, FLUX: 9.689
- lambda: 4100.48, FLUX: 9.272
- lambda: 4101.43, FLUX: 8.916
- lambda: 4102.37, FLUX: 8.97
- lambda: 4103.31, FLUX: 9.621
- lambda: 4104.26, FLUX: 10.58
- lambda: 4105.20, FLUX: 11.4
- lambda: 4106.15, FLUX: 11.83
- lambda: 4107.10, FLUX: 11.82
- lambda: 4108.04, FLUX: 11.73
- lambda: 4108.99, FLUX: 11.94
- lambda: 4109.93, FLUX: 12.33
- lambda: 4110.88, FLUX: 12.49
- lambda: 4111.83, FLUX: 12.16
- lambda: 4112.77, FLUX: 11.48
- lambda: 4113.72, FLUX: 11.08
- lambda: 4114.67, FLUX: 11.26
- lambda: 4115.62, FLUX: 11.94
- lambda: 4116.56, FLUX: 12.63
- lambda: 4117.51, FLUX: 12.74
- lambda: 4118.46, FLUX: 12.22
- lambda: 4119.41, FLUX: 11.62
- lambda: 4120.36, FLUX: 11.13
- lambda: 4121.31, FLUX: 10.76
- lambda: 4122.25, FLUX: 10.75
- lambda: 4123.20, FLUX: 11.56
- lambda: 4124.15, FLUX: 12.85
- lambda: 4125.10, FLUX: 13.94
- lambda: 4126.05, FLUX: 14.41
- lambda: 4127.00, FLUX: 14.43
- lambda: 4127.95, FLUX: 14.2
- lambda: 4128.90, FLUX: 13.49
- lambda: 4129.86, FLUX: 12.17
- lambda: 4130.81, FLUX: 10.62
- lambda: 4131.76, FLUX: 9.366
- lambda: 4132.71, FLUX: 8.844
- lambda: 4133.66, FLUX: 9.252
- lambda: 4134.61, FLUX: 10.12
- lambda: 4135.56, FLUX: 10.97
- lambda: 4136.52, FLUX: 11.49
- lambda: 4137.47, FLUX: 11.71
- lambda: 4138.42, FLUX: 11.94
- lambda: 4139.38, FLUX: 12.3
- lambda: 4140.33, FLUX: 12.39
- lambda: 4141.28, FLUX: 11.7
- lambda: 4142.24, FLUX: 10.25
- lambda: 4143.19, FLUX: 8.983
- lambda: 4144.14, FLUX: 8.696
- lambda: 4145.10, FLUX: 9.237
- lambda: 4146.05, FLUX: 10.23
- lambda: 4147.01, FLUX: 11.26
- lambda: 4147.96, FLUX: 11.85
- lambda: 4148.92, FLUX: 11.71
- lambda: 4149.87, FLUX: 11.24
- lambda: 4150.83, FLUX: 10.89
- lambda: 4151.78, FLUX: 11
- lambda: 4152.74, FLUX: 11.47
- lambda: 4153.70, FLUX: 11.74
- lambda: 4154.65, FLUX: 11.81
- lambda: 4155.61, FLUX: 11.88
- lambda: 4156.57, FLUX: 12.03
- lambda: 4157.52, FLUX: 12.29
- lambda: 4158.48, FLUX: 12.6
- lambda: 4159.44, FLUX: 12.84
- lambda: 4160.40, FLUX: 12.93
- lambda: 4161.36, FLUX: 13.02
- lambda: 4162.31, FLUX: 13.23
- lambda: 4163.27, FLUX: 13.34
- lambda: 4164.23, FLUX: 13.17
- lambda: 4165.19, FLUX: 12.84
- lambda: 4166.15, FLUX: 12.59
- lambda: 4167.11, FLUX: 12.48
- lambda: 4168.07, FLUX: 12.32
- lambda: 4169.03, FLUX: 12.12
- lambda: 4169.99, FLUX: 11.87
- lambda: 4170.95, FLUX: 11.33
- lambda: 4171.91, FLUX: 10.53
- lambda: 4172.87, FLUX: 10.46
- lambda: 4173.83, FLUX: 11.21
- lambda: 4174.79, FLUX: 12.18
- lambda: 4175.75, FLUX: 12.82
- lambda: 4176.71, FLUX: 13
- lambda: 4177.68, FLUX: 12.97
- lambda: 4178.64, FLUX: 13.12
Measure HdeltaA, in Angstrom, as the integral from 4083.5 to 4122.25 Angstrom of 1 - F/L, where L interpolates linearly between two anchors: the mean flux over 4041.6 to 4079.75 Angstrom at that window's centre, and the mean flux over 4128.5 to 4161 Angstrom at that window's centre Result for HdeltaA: -4.46 Angstrom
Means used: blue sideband 10.5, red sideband 11.2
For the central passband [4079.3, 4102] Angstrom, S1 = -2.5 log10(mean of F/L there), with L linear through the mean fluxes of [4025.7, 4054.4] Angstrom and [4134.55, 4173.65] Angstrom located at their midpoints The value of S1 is -0.166 mag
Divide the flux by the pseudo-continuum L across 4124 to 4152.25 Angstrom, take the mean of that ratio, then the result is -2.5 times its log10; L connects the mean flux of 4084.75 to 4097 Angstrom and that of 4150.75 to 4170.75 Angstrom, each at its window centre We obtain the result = 0.134 mag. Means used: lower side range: 13.9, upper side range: 12.3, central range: 11.4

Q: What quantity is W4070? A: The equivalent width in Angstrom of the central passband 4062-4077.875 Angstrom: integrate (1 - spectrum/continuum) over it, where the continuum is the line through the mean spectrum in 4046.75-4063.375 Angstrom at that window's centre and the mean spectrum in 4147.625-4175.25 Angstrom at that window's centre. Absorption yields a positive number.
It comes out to 2.71 Angstrom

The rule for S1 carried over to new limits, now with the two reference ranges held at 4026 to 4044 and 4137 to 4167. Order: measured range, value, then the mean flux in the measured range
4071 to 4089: -0.15 mag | 12.5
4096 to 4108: 0.07 mag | 10.4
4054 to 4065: -0.04 mag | 11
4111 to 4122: -0.04 mag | 11.7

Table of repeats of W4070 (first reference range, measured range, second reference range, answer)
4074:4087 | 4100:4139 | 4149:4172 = 3.0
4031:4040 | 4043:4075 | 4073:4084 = 2.3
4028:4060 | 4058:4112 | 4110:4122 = -1.1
